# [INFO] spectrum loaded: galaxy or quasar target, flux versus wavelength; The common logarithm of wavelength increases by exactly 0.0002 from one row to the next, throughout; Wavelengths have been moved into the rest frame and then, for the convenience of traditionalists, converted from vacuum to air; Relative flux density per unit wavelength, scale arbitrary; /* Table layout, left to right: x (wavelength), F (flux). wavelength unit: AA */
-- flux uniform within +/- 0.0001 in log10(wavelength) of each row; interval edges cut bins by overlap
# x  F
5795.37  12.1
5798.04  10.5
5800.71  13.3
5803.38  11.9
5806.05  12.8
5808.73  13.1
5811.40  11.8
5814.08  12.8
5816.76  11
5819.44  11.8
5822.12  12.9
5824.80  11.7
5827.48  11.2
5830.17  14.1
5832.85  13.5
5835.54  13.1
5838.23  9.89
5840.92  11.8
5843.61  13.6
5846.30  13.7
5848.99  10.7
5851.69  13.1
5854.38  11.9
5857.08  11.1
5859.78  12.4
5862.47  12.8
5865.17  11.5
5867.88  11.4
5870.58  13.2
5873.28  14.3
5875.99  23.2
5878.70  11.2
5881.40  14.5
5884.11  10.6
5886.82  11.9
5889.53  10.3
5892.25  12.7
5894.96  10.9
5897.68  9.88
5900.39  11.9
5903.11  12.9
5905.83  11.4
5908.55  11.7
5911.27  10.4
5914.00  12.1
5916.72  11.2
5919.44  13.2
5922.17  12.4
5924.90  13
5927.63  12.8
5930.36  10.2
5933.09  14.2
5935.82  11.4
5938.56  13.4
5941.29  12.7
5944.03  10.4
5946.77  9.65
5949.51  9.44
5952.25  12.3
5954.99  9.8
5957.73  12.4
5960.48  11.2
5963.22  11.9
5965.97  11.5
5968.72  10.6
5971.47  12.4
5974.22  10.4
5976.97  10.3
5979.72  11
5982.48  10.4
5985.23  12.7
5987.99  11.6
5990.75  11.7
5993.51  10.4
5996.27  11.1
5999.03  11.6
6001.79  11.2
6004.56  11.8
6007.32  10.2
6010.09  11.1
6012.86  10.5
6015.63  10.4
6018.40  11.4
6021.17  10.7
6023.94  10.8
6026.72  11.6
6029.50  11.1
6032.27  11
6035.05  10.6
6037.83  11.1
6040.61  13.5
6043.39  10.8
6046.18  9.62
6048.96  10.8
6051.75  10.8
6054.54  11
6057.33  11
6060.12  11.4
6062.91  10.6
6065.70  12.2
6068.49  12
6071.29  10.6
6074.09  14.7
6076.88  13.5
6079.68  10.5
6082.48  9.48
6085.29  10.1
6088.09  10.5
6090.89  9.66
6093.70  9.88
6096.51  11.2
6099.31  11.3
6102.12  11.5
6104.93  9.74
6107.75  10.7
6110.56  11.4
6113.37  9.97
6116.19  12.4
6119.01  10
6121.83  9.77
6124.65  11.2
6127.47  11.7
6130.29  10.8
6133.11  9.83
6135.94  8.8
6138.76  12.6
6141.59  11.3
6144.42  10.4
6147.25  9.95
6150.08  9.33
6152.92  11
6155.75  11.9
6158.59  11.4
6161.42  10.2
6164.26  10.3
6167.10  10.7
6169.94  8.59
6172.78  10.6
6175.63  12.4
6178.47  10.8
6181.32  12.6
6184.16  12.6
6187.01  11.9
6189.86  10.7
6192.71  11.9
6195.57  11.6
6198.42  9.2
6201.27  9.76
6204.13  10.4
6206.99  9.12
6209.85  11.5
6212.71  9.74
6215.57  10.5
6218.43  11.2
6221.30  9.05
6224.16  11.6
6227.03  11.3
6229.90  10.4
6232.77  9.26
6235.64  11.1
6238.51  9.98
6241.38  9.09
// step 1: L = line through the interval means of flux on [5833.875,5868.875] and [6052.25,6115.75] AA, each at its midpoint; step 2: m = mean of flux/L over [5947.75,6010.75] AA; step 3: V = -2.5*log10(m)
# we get 0.03 mag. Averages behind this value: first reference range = 12.1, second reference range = 11.1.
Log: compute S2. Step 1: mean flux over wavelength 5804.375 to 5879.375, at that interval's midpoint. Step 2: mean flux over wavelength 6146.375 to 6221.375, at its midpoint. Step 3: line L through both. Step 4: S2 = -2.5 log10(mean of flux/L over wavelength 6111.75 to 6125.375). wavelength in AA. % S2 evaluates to 0.05 mag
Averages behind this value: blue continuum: 12.7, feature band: 10.6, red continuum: 10.7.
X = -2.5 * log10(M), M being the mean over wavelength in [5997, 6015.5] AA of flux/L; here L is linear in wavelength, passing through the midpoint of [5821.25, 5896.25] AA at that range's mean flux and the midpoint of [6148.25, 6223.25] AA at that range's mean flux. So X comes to 0.07 mag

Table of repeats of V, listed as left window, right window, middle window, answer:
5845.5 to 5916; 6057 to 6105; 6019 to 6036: 0.05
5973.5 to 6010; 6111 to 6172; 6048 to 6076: -0.07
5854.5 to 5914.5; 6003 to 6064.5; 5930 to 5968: 0.03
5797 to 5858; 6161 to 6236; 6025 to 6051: 0.03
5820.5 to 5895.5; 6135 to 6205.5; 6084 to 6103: 0.07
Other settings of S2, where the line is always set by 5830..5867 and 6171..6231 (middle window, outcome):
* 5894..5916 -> 0.062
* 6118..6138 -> 0.080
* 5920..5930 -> -0.045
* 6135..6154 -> 0.060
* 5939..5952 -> 0.096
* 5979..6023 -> 0.055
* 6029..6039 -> 0.060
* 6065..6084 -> -0.040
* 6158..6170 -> 0.070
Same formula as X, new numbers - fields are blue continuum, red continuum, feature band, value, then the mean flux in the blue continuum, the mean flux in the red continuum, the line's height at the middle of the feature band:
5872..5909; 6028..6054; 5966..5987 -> 0.056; 12.7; 11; 11.7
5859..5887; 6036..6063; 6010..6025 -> 0.069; 13.4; 11.1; 11.5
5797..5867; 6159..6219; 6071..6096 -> 0.020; 12.2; 10.8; 11.2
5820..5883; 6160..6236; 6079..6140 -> 0.066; 12.9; 10.7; 11.3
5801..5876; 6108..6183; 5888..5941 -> 0.017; 12.5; 10.8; 12.1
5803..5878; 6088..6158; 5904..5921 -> 0.045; 12.7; 10.7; 12.2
